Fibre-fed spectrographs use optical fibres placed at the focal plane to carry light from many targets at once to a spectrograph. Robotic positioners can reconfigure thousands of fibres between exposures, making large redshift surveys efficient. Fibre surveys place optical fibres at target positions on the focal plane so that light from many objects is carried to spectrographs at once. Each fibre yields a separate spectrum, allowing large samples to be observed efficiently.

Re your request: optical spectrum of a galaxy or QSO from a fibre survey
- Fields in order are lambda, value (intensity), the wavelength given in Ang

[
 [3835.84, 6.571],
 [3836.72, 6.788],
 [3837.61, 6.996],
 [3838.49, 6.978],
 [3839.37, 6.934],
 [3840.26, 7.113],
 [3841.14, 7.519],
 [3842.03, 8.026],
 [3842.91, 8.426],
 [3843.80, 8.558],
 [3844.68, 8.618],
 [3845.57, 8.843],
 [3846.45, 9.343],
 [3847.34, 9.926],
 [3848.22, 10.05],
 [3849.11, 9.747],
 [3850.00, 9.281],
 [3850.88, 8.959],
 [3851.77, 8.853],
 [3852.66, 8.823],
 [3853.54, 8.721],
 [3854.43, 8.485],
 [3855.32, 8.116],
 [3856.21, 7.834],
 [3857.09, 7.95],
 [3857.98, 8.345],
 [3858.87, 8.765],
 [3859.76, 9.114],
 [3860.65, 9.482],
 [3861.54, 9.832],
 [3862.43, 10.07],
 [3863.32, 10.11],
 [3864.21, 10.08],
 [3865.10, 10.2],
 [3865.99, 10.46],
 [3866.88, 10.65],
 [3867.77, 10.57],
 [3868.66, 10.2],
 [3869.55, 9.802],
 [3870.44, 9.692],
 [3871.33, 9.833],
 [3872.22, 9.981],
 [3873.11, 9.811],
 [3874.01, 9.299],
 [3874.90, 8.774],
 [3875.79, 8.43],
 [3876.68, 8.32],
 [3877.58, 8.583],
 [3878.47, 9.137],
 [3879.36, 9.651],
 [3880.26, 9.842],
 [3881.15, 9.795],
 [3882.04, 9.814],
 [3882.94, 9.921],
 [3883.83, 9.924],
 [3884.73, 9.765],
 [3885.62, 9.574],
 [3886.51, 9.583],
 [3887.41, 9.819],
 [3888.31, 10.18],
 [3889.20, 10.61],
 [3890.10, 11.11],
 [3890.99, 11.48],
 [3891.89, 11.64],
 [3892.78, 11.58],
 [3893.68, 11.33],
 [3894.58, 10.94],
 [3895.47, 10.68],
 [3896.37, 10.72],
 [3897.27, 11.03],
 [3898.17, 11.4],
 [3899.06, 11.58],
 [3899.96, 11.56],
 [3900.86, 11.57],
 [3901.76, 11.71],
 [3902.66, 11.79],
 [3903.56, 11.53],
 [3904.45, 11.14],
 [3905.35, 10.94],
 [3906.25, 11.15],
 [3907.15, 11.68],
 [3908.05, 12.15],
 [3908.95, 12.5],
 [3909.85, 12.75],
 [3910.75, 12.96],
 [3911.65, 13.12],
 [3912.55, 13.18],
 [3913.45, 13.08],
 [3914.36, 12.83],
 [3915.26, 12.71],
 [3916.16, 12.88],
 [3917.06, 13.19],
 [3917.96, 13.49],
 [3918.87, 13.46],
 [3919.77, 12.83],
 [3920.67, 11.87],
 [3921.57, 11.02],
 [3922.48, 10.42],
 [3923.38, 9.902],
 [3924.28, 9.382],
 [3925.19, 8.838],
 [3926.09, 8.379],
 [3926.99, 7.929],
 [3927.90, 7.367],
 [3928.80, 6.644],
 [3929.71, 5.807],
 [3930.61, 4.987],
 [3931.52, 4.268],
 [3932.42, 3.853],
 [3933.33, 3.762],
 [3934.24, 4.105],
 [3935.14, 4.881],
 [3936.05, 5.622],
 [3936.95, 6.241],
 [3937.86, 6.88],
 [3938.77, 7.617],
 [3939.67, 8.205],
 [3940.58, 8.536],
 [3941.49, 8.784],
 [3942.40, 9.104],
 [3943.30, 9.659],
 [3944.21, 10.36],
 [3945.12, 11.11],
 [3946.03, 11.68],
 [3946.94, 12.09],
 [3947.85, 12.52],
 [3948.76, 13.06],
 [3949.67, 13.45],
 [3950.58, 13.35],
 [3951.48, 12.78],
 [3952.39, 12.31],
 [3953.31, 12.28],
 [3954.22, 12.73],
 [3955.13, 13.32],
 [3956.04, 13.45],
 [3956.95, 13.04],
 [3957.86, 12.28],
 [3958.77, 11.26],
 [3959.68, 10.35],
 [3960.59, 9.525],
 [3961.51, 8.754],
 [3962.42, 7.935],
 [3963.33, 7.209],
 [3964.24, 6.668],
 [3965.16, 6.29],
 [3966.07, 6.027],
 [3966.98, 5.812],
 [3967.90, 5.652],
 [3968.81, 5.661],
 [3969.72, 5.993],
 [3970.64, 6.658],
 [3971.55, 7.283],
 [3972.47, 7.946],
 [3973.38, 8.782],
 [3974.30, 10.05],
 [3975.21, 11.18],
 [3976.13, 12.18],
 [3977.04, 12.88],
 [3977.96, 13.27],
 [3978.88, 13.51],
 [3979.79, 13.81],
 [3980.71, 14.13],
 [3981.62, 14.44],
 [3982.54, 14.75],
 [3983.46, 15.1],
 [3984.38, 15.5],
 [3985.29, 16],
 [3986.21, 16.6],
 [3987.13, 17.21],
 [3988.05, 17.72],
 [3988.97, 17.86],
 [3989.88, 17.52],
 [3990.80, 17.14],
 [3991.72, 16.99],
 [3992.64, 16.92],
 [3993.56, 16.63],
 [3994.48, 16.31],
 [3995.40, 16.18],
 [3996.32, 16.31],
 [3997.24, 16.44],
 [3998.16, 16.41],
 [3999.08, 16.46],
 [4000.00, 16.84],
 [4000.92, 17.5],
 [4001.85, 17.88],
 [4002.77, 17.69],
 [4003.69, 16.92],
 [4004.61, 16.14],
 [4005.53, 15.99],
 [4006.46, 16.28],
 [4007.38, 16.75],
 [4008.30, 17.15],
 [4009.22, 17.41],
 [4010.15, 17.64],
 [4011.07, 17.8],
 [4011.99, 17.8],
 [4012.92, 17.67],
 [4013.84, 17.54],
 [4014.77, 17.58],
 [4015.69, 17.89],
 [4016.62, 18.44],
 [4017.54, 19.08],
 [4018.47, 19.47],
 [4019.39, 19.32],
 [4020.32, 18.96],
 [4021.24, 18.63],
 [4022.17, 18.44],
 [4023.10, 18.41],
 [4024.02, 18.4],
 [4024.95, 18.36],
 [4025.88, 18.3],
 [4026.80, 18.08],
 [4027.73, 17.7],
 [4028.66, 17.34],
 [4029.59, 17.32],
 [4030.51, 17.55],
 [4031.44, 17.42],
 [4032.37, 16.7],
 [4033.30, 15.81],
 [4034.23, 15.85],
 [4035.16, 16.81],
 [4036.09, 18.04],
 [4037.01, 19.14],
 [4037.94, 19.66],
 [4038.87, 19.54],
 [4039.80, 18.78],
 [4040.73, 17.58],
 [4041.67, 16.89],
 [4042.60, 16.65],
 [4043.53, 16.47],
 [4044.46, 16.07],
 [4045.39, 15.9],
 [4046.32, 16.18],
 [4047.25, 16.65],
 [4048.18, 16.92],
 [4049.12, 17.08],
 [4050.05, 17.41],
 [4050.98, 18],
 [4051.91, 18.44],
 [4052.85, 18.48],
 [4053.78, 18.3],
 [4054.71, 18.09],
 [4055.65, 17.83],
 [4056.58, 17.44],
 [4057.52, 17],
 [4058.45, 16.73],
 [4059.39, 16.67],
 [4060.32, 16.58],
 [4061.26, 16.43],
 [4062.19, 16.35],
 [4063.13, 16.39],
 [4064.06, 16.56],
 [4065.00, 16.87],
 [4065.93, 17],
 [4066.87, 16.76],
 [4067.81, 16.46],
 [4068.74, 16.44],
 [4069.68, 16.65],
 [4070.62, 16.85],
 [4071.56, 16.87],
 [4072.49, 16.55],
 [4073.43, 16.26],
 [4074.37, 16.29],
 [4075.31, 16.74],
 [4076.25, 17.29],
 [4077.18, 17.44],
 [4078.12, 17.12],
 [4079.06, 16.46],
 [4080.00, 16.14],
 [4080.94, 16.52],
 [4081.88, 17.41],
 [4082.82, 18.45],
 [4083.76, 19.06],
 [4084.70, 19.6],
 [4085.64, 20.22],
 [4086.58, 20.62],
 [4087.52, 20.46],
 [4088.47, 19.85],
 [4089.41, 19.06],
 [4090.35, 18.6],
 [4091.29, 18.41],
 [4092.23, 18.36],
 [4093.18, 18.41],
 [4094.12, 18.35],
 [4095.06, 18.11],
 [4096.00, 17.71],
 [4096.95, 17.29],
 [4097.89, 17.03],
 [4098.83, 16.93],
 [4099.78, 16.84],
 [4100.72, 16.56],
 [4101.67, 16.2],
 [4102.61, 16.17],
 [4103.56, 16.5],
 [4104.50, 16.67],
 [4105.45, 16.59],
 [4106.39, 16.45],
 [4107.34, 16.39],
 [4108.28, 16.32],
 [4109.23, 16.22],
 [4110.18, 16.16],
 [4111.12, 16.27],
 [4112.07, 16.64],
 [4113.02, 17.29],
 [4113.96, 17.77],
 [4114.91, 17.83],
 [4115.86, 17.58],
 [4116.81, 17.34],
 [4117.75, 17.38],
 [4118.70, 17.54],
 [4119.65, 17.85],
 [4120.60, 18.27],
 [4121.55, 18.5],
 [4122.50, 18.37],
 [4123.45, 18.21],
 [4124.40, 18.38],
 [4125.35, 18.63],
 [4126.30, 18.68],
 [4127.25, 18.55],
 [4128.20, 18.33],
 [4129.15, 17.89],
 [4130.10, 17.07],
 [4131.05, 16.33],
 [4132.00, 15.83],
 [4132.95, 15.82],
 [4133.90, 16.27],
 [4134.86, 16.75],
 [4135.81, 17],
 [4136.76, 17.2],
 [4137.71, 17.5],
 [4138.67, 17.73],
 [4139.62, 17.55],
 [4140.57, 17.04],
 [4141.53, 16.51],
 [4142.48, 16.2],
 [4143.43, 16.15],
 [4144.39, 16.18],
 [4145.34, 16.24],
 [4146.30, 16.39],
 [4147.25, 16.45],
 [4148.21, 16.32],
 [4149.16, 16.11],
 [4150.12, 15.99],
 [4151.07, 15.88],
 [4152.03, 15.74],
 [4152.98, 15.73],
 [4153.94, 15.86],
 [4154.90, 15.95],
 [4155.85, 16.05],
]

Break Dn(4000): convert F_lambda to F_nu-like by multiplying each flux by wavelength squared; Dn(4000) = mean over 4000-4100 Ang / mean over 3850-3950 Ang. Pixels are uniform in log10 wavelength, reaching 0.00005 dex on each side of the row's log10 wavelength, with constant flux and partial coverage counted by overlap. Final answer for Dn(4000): 1.91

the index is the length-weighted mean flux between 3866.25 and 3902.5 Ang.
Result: 10.3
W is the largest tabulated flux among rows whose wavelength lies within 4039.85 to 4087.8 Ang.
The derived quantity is 20.62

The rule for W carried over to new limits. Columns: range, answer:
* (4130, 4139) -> 17.73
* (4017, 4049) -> 19.66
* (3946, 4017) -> 18.44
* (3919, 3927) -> 12.83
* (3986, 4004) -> 17.88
